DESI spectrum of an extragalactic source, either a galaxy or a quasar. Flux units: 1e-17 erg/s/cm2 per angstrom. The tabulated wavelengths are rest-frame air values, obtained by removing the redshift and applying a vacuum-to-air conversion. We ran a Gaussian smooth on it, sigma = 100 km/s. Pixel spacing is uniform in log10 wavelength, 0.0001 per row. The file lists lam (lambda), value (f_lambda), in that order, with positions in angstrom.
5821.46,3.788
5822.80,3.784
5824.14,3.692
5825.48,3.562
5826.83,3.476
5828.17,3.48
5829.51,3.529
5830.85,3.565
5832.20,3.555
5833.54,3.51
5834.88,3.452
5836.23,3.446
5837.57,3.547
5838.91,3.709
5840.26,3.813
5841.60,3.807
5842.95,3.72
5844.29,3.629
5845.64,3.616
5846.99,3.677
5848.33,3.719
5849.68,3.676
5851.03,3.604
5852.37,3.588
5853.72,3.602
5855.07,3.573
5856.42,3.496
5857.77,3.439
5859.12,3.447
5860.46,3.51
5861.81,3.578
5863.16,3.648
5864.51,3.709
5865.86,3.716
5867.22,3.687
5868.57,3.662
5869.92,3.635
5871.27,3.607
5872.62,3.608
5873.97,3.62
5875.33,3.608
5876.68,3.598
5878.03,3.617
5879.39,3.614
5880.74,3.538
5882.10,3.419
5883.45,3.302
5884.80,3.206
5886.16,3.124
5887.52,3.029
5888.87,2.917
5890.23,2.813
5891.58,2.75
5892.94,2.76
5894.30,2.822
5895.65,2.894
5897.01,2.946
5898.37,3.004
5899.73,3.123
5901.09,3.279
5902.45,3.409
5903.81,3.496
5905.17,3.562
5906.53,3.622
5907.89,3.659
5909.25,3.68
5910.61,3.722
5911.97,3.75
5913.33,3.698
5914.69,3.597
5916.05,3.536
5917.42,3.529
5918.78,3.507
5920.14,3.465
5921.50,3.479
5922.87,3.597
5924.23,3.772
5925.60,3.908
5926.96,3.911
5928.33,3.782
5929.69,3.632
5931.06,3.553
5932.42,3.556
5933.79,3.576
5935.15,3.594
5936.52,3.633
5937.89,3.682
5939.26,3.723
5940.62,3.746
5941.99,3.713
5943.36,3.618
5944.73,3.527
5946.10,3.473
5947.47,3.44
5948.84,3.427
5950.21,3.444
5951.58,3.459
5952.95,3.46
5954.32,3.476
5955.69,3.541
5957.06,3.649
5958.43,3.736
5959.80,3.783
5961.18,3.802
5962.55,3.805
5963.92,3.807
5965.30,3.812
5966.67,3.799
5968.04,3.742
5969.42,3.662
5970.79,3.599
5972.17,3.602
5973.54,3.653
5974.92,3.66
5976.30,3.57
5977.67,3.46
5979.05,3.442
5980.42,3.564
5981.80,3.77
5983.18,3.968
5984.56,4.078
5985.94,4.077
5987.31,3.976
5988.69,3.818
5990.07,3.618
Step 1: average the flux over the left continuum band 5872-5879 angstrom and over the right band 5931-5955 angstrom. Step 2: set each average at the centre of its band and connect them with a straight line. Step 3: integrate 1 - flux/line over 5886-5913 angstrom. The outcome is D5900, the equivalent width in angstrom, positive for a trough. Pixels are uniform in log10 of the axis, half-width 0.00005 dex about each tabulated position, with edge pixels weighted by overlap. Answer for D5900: 2.7 angstrom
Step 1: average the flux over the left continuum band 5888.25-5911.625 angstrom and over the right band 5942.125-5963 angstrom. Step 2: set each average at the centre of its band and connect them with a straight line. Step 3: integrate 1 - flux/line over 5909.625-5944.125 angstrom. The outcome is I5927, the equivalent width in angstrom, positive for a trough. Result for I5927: -2.6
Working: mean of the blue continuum 3.21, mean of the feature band 3.65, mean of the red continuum 3.58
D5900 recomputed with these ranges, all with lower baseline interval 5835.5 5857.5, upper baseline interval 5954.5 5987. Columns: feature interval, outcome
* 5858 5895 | 2.7 angstrom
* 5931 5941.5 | 0.2 angstrom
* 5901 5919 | 0.5 angstrom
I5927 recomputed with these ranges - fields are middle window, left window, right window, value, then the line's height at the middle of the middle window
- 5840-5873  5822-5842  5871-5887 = -0.9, 3.53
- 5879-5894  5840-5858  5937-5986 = 2.2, 3.65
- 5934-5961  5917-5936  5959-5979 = 0.5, 3.66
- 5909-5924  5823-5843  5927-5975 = 0.1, 3.62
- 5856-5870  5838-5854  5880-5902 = -0.6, 3.45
